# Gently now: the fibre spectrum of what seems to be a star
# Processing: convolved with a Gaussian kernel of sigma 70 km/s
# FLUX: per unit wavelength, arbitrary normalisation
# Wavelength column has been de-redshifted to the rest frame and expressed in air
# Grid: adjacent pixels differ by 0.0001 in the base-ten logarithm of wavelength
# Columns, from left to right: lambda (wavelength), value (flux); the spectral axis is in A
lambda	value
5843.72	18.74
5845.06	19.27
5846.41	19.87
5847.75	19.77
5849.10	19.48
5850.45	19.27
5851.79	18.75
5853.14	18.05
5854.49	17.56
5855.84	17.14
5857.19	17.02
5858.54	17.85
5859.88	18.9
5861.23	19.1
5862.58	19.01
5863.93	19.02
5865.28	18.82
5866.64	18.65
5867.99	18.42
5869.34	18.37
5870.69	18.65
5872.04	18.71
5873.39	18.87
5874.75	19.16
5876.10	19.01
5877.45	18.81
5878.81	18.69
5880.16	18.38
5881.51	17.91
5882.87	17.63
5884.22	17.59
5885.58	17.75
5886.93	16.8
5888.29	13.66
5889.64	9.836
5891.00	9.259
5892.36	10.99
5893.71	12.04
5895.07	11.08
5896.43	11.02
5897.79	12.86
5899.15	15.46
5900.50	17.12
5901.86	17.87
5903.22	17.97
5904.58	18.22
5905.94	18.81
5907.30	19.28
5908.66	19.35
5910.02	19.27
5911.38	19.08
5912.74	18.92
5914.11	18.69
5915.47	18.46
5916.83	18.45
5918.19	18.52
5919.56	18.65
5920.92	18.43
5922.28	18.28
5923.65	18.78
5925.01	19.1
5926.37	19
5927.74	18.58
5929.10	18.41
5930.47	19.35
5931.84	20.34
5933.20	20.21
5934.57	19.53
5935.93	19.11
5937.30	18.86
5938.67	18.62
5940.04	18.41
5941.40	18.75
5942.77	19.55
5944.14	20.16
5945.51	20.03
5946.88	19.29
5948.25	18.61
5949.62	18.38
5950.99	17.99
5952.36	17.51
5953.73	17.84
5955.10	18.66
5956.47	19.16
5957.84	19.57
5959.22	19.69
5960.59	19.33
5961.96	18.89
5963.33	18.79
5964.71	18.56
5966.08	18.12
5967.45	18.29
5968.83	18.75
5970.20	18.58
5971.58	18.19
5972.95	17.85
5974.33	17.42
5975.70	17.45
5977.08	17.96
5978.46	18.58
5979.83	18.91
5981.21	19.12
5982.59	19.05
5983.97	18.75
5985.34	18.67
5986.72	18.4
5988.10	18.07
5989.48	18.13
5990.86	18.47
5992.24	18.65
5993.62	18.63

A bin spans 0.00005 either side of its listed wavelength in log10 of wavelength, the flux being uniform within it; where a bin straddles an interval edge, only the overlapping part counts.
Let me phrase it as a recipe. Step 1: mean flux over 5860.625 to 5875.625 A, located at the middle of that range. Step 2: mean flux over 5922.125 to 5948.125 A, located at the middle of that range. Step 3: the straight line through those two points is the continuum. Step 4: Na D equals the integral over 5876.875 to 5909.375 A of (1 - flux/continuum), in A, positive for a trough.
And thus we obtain 5.5 A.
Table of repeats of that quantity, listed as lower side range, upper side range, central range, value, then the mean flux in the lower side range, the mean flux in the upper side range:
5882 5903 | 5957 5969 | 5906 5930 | -4.4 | 14.2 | 18.9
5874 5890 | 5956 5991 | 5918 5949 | -1.9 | 17.3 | 18.6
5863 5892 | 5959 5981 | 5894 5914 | 0.9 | 17.3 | 18.5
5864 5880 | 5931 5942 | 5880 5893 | 2.8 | 18.7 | 19.2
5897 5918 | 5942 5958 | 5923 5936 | -0.6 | 18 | 18.9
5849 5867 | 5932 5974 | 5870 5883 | -0.1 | 18.4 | 18.8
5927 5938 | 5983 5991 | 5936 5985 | 0.4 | 19.3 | 18.4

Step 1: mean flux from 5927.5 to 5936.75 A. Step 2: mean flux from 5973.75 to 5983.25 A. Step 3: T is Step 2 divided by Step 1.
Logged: 0.9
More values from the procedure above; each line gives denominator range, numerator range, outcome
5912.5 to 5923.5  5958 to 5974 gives 1.01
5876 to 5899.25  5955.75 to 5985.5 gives 1.26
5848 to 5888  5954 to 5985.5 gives 1.01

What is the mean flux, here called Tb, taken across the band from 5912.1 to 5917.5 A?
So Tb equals 18.6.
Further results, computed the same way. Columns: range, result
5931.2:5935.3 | 20.1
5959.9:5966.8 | 18.8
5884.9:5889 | 16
